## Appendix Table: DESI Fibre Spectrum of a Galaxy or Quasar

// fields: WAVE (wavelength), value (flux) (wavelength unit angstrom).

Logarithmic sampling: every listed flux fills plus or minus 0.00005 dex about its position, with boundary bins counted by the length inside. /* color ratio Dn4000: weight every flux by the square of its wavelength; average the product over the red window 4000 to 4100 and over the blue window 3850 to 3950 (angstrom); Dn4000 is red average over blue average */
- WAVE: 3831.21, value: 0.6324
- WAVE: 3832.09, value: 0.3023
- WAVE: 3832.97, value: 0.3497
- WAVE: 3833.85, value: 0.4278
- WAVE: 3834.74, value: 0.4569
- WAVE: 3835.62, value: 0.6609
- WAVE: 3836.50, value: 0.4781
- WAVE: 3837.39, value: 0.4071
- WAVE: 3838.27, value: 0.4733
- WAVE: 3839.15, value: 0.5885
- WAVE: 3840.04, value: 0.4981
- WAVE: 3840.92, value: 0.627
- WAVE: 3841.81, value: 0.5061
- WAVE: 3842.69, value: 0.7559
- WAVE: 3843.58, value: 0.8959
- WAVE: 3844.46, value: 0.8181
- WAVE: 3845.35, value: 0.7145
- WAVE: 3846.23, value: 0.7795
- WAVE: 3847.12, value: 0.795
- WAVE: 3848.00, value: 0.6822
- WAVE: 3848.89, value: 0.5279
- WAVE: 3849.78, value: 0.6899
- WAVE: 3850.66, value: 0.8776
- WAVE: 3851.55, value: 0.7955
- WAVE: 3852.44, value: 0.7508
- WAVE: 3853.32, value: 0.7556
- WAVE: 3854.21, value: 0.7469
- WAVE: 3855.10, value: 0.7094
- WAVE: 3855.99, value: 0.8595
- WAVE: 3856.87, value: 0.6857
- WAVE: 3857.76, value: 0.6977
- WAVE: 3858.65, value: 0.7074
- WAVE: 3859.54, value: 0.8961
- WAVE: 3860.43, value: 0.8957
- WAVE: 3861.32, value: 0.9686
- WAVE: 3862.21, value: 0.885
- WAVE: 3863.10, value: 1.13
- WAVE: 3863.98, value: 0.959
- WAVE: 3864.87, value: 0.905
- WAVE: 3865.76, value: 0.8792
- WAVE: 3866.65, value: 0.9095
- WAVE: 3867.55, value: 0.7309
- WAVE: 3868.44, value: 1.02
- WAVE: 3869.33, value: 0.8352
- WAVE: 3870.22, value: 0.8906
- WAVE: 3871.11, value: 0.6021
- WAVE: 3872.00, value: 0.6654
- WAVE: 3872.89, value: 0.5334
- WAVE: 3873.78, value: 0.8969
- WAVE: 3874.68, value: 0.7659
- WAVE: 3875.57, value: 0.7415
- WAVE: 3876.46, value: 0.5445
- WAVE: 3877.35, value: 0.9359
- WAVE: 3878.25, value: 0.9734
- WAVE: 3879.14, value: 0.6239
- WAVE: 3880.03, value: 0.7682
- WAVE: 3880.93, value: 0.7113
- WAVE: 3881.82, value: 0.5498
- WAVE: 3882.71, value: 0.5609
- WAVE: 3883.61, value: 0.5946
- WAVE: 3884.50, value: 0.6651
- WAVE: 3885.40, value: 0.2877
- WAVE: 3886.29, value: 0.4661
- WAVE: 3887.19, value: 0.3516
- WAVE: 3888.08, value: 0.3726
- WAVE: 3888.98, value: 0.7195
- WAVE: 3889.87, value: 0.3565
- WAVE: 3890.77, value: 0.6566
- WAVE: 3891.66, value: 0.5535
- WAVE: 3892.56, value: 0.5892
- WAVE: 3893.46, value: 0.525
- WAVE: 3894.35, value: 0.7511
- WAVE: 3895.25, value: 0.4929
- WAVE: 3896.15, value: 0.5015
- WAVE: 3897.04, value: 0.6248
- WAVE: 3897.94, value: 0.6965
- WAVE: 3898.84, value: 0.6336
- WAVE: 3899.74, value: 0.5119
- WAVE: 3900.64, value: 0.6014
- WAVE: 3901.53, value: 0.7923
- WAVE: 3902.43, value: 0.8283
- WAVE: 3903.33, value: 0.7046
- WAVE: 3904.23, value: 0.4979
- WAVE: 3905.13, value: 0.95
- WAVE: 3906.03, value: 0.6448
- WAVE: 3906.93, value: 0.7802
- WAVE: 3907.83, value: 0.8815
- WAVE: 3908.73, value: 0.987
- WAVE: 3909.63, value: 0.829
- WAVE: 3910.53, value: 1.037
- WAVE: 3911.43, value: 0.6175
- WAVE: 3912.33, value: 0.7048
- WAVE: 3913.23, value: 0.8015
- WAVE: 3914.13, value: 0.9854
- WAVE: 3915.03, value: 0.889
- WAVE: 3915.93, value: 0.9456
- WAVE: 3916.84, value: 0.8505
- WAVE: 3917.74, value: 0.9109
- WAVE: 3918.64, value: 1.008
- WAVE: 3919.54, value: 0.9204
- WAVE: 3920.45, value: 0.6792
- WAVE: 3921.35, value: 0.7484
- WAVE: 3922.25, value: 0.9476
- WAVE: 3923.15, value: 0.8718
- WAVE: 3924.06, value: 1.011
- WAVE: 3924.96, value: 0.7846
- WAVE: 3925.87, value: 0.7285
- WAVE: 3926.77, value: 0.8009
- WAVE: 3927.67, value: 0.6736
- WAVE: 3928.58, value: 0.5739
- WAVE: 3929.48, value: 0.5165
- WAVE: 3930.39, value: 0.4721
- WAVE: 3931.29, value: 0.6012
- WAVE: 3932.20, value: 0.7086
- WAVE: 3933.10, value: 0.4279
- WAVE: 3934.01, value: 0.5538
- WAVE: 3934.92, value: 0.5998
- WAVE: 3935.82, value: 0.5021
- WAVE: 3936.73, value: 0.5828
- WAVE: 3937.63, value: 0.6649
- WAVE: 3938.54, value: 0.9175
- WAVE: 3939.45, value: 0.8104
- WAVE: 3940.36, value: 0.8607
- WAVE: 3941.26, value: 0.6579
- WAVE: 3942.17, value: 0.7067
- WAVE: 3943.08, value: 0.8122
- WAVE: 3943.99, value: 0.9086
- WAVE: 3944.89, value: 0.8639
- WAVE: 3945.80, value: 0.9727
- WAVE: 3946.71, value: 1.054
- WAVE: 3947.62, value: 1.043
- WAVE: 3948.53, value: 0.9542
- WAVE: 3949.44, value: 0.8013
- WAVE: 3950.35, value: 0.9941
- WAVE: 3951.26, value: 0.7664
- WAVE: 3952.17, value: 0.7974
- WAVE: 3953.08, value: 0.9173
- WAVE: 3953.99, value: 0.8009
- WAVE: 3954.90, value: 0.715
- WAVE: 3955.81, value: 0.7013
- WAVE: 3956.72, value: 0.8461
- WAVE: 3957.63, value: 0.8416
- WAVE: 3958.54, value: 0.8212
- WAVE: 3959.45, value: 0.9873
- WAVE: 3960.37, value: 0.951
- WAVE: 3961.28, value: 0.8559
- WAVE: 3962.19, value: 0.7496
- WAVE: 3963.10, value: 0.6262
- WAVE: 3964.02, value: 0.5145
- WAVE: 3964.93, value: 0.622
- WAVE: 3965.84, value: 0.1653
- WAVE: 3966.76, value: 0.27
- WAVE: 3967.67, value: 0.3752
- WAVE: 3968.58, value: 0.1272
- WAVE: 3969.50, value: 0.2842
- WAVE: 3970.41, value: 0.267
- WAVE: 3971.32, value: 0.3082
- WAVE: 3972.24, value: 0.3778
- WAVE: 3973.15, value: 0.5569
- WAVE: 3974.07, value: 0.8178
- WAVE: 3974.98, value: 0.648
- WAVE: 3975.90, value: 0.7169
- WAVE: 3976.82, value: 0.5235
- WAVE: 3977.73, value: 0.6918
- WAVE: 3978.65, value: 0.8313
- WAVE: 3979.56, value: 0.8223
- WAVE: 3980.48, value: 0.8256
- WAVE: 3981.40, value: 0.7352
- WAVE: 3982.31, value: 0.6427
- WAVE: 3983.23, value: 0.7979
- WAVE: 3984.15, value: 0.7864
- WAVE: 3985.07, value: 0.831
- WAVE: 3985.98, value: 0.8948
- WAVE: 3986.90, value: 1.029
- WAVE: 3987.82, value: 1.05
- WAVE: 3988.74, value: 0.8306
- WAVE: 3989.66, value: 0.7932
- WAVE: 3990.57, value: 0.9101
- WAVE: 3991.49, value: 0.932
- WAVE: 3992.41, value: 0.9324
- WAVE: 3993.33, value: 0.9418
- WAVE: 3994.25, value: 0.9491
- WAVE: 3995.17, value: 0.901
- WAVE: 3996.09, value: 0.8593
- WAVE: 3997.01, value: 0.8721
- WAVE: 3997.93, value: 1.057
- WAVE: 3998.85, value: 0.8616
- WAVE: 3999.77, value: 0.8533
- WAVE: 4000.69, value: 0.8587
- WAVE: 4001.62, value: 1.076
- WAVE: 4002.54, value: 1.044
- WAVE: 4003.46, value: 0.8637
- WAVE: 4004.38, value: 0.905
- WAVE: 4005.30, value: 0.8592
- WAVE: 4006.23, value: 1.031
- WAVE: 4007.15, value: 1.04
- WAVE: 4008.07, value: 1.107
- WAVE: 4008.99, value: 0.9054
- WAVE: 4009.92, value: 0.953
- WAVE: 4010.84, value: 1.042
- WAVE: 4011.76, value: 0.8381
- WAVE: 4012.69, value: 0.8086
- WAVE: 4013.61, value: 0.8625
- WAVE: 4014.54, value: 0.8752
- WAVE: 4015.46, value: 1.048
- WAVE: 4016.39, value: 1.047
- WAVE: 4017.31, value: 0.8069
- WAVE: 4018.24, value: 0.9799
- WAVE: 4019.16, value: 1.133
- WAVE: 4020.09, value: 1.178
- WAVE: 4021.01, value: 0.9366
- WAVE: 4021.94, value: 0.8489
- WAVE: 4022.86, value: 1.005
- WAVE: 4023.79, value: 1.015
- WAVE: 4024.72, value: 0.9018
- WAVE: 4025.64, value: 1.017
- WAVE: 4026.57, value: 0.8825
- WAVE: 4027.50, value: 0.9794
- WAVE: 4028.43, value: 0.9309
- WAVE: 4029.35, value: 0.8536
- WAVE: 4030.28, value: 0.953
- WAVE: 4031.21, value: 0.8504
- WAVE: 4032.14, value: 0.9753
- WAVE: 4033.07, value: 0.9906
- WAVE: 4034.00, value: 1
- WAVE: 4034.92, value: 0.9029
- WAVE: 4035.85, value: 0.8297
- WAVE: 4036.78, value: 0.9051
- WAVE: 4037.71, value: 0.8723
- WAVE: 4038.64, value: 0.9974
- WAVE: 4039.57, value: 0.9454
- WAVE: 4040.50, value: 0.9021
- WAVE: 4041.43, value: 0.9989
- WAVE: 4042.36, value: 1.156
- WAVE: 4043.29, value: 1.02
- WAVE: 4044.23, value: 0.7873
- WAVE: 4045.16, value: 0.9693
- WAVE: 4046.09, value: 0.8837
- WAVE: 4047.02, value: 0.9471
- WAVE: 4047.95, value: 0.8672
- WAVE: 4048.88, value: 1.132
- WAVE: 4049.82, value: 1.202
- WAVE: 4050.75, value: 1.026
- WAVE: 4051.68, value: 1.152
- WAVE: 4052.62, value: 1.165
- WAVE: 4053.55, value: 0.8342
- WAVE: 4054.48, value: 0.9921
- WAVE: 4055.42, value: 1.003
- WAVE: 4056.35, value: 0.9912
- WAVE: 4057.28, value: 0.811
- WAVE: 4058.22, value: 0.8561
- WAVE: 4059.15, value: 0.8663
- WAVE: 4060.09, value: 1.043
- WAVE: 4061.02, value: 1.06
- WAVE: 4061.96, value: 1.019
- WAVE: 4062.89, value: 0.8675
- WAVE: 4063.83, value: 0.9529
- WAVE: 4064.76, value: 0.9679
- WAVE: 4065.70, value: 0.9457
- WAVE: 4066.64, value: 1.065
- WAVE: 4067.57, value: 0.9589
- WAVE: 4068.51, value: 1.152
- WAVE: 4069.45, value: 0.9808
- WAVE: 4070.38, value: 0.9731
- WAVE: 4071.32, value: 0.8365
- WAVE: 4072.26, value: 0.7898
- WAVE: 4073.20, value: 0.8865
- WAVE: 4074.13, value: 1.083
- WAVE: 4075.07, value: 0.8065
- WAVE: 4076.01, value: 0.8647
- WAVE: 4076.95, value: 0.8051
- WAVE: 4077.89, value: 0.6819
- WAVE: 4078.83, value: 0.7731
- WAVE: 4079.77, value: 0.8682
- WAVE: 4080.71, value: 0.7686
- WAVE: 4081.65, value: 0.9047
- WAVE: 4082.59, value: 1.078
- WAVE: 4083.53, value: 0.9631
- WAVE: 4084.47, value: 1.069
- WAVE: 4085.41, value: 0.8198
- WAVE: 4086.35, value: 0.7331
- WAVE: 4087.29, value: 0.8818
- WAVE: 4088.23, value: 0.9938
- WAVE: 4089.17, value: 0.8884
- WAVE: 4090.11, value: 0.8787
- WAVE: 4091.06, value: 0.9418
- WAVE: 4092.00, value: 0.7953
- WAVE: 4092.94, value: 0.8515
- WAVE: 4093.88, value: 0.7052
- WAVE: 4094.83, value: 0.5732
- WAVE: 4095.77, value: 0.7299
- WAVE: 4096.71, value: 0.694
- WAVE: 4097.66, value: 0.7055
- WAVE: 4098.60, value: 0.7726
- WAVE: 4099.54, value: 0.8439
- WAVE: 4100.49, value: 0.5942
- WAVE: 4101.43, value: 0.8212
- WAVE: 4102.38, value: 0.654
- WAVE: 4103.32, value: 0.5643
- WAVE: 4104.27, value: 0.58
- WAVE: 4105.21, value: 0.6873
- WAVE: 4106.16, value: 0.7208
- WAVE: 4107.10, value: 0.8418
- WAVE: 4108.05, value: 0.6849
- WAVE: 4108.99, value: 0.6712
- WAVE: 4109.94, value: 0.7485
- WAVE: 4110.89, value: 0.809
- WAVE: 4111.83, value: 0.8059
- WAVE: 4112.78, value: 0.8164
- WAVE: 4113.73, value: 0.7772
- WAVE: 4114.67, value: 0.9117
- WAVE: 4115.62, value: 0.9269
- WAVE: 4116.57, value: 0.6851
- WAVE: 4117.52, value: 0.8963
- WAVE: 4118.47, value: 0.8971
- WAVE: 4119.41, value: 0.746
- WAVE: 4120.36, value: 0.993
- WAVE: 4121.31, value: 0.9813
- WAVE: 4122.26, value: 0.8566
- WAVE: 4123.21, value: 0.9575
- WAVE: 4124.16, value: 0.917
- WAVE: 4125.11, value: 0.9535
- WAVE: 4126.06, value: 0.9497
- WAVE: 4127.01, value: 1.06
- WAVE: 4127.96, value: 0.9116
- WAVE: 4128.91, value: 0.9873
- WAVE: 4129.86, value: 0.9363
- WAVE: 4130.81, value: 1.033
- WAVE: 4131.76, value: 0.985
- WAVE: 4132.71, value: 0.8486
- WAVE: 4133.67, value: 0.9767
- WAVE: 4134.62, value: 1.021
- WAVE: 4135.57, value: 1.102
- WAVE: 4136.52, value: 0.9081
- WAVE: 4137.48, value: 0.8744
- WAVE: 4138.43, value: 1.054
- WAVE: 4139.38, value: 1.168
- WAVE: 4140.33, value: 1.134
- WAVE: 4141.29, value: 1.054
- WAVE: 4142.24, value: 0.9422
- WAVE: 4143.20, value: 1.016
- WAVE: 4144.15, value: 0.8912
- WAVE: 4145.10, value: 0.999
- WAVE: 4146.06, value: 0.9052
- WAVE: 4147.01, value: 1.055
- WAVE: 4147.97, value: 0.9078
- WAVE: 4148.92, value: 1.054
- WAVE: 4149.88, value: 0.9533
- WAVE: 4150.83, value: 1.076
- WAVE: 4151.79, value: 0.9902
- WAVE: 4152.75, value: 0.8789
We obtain 1.34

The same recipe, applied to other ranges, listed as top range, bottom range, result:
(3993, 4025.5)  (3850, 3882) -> 1.28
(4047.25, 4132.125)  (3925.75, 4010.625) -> 1.22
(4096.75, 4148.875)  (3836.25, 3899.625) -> 1.44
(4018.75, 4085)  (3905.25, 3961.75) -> 1.26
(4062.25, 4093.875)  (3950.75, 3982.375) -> 1.48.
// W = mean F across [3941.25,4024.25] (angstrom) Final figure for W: 0.819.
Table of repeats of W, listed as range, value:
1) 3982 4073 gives 0.947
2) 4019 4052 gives 0.969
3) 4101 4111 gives 0.703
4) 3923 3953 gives 0.758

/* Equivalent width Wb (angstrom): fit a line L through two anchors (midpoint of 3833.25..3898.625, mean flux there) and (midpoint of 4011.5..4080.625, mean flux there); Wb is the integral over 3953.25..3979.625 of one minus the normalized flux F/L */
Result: 6.9 angstrom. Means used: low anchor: 0.689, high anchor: 0.947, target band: 0.615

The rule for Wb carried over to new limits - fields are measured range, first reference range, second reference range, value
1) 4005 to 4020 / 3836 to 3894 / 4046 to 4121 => -2.8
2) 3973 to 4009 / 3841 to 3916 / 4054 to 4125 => -3.2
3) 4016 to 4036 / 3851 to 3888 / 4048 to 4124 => -2.9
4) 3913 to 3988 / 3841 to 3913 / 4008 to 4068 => 8.6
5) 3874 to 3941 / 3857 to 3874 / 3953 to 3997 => 7.7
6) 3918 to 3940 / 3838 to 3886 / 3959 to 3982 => -2.3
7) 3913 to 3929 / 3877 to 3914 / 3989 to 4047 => -2.7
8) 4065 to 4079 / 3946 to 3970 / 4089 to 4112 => -3.3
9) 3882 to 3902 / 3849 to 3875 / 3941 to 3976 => 5.6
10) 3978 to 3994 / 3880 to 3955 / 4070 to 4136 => -1.8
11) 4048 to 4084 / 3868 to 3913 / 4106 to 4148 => -3.9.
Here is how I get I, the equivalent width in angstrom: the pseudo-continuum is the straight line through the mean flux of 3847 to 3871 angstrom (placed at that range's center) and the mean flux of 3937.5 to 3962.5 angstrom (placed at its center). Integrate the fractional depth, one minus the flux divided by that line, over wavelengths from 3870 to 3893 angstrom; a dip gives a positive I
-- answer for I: 5.6 angstrom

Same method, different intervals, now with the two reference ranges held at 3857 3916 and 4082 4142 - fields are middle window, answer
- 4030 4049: -2.9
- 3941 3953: -1.8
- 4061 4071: -1.8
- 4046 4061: -2.9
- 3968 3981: 3.7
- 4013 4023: -2.0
